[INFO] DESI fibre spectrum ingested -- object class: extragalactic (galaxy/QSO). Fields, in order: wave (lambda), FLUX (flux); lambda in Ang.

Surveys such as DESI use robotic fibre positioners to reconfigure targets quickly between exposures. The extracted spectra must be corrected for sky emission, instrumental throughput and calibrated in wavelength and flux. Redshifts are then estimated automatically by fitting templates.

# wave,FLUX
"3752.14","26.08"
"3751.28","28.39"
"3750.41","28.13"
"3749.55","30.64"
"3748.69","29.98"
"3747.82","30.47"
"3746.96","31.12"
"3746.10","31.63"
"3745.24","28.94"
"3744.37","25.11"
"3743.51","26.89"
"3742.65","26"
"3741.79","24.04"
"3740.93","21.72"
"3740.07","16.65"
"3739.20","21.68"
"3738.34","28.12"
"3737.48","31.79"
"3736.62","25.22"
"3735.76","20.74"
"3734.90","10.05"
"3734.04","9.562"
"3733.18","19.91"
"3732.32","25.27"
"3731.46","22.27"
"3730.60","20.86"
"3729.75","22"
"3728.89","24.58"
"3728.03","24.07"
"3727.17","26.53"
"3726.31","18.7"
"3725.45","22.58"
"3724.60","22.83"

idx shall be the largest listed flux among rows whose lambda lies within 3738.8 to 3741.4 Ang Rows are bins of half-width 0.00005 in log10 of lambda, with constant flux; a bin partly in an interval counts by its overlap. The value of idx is 21.72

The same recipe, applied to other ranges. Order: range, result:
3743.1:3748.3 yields 31.63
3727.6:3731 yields 24.58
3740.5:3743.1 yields 26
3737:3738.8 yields 31.79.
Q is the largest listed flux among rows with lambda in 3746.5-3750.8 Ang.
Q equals 31.12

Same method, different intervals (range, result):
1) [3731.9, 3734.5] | 25.27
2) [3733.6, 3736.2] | 20.74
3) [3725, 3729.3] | 26.53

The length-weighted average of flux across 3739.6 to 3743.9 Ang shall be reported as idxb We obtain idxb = 23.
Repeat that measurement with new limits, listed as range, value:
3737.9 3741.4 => 22.1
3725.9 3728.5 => 23.1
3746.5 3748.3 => 30.8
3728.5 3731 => 22.5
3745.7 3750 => 30.8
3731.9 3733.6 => 22.6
